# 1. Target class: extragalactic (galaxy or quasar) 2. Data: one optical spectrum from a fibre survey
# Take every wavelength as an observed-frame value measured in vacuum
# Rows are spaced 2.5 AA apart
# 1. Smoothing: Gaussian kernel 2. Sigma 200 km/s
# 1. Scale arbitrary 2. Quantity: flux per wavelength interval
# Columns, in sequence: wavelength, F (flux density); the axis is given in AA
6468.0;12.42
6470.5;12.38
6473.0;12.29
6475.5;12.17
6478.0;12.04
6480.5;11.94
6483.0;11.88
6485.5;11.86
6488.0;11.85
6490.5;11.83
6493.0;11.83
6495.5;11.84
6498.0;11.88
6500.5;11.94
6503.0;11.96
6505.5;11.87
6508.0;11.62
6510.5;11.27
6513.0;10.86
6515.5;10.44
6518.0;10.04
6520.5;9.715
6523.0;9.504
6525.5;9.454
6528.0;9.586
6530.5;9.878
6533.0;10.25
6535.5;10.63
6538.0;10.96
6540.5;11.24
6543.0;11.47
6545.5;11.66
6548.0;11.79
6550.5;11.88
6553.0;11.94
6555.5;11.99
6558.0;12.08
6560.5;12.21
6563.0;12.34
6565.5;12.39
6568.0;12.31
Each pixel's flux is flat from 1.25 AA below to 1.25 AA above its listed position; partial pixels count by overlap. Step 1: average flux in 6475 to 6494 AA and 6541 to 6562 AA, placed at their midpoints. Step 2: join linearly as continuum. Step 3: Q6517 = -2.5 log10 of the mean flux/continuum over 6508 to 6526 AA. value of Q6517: 0.15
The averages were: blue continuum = 11.9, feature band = 10.3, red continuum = 11.9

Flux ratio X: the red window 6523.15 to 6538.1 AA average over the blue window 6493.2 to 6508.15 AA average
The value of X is 0.84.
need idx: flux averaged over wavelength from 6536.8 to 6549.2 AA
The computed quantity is 11.4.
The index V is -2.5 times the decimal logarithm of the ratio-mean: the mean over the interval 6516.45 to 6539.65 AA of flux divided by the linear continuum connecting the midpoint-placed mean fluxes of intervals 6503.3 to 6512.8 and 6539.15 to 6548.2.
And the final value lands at 0.15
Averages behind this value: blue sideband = 11.5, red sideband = 11.5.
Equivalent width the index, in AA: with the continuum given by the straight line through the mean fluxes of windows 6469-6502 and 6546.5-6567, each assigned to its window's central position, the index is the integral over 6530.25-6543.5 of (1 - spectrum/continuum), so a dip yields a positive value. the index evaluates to 1.4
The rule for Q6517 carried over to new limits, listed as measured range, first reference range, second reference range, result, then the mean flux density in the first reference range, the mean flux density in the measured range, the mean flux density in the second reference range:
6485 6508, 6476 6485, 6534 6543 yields -0.015 mag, 12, 11.9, 11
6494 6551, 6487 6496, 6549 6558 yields 0.091 mag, 11.8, 10.9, 12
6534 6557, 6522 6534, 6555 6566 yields -0.042 mag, 9.73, 11.5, 12.2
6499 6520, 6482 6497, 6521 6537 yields -0.033 mag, 11.8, 11.2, 9.89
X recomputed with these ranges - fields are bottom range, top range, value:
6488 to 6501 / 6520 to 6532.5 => 0.81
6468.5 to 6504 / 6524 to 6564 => 0.93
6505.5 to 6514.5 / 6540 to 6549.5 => 1.02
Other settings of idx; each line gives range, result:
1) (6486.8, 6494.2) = 11.8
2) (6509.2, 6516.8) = 10.9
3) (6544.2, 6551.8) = 11.8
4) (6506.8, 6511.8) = 11.4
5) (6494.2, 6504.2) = 11.9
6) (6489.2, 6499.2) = 11.8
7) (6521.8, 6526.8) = 9.48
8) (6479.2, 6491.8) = 11.9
